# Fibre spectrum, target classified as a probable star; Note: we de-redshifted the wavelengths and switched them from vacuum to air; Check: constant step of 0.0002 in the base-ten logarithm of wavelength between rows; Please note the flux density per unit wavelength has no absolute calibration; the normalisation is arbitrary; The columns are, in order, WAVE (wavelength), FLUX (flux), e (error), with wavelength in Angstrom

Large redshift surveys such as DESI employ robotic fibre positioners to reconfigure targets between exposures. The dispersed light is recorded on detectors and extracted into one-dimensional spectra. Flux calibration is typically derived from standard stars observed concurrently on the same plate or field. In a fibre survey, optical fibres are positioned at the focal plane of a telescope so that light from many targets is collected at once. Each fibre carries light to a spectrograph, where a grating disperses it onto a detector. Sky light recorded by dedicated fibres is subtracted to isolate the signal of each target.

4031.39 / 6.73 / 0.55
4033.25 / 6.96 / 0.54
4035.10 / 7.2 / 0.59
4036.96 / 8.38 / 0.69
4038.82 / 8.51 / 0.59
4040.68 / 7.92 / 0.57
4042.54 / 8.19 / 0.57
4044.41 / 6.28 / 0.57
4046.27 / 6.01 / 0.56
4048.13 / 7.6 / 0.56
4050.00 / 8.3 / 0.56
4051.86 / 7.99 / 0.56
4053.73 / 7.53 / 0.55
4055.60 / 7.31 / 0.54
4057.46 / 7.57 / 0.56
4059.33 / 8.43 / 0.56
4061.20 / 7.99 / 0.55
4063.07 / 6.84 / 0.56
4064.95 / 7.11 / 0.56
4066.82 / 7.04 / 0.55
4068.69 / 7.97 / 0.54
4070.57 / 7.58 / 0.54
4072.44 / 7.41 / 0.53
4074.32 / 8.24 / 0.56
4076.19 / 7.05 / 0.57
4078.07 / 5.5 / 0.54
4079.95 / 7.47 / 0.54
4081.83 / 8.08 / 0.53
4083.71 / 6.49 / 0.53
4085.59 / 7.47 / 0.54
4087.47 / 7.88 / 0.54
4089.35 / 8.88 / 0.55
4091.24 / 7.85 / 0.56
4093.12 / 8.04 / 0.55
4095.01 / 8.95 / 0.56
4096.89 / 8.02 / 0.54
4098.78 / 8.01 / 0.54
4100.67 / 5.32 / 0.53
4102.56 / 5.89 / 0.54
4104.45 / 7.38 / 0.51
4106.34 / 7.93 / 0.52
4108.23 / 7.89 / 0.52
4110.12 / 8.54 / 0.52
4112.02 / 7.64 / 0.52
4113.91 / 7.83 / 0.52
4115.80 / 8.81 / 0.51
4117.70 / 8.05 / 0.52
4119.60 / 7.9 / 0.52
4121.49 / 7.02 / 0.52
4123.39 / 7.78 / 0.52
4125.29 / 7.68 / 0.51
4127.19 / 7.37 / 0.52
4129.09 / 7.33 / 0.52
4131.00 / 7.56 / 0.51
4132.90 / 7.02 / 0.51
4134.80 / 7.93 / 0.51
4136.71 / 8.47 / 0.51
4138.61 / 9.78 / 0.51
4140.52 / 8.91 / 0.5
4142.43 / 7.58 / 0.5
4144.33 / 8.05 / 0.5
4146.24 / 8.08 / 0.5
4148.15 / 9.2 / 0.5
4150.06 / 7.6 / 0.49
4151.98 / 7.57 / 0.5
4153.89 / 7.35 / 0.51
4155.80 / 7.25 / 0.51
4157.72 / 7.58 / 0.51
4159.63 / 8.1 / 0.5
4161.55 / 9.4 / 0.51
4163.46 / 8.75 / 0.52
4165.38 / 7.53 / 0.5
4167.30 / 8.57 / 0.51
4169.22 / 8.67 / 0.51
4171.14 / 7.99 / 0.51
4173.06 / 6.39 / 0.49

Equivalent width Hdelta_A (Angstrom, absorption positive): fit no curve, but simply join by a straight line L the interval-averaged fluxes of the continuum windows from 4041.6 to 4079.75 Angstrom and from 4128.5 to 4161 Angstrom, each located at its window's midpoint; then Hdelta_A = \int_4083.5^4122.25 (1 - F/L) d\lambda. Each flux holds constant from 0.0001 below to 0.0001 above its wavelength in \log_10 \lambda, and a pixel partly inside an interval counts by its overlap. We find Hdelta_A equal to -0.2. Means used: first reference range 7.4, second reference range 7.99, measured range 7.73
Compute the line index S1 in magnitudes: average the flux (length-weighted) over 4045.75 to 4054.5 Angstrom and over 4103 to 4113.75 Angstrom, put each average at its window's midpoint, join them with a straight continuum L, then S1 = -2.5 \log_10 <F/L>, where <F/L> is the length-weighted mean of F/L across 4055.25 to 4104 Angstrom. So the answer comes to 0.03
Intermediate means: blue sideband 7.56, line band 7.48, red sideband 7.78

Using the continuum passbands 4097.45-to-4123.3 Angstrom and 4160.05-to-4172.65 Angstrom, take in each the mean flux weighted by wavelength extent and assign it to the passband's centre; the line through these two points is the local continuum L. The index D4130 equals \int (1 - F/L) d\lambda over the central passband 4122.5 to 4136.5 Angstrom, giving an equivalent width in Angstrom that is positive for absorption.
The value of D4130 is 0.5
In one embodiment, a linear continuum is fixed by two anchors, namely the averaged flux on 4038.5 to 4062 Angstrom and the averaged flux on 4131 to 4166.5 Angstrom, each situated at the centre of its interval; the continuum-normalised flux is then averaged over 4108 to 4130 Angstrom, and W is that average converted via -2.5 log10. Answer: 0.02 mag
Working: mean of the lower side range 7.64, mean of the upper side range 8.11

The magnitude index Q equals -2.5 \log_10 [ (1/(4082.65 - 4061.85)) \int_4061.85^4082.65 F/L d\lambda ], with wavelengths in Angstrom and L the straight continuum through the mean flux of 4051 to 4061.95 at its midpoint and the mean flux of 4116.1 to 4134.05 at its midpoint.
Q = 0.064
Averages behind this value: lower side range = 7.8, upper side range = 7.57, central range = 7.3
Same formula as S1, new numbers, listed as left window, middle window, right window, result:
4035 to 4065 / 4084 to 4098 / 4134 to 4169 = -0.030 mag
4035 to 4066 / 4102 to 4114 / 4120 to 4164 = 0.029 mag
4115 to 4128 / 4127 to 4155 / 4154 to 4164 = -0.004 mag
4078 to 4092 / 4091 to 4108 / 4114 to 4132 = 0.020 mag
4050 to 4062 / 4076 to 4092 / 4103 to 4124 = 0.061 mag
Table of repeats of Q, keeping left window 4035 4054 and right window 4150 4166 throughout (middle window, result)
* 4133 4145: -0.06 mag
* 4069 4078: 0.05 mag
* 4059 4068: 0.04 mag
